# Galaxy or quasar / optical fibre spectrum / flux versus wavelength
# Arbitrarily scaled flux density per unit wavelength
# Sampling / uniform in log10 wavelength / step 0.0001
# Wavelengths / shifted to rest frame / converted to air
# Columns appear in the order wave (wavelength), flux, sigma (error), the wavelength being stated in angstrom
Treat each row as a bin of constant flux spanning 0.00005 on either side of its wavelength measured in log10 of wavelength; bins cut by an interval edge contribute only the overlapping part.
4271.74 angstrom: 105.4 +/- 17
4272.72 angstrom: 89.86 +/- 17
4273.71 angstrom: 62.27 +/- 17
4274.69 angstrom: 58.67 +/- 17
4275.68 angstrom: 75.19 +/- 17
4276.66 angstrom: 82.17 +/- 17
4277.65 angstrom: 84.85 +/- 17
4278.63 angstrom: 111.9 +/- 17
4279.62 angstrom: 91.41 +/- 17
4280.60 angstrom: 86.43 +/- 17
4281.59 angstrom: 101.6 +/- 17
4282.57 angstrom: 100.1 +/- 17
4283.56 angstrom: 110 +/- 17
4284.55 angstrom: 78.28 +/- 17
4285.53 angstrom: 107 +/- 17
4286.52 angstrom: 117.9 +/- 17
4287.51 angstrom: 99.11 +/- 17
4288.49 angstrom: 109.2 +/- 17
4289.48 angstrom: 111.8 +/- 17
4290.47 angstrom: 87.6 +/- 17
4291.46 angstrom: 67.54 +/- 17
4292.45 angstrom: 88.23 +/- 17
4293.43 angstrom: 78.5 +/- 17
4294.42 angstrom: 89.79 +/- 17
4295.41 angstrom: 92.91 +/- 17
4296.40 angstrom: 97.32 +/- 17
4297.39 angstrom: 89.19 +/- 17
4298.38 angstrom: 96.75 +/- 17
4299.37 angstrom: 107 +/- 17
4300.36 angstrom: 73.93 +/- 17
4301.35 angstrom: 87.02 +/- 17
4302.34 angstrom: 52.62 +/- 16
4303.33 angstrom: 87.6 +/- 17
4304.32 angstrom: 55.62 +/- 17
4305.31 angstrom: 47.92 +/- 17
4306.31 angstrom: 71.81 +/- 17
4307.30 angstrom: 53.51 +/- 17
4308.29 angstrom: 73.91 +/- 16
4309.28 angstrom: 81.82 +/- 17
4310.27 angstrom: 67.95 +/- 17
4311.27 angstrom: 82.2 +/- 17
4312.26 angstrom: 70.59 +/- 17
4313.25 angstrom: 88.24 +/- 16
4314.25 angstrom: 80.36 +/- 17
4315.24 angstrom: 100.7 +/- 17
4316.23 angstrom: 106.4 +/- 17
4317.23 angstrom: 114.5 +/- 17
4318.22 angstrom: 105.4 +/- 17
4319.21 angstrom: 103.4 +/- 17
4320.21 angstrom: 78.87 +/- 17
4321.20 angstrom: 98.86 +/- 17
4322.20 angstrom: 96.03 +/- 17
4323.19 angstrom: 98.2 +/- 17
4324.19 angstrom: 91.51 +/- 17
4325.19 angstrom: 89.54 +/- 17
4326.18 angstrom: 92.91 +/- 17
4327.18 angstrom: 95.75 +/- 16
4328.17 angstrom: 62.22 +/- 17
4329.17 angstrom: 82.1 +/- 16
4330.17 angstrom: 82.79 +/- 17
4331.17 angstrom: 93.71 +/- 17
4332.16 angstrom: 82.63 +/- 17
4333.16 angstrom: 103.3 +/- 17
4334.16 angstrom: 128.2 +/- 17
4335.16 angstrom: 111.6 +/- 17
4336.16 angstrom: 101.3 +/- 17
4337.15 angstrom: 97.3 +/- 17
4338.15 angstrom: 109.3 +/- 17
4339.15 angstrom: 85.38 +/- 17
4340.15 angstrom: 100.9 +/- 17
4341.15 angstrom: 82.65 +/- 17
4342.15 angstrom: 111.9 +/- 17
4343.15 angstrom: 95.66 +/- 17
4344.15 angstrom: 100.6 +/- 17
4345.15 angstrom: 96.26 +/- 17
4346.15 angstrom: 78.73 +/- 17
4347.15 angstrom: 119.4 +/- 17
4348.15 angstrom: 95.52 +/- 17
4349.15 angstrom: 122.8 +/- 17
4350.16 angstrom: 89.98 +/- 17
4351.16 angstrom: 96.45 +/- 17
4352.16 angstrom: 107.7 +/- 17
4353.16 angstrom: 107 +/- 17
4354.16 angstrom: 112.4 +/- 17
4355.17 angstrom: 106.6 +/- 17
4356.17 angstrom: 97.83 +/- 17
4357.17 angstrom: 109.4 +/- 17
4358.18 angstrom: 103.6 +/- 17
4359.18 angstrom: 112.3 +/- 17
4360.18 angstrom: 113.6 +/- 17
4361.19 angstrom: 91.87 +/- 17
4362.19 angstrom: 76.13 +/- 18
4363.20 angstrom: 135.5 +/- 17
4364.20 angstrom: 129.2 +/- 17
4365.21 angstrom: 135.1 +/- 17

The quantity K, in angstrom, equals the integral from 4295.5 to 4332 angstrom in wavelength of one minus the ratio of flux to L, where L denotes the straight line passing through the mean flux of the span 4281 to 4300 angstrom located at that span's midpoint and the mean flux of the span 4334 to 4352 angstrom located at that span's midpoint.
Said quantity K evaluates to 4.9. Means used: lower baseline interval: 96.1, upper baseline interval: 101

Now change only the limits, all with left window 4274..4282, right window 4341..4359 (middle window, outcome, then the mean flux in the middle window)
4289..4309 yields 2.2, 80.5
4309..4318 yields 0.5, 88.8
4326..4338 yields 0.4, 95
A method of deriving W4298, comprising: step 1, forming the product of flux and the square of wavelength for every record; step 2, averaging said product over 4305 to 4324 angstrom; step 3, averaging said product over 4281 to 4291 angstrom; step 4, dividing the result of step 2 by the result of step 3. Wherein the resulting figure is 0.9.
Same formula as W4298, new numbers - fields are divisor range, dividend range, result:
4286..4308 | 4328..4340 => 1.16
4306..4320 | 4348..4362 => 1.24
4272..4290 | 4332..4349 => 1.11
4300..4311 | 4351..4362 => 1.56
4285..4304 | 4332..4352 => 1.13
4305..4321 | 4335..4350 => 1.21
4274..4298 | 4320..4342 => 1.05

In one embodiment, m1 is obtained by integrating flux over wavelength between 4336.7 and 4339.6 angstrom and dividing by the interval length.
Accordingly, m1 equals 97.5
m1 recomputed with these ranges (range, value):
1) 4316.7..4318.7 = 110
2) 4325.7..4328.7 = 83.5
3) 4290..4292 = 77.5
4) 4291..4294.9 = 81.2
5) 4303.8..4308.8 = 60.8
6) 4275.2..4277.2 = 78.8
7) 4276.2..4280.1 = 92.6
